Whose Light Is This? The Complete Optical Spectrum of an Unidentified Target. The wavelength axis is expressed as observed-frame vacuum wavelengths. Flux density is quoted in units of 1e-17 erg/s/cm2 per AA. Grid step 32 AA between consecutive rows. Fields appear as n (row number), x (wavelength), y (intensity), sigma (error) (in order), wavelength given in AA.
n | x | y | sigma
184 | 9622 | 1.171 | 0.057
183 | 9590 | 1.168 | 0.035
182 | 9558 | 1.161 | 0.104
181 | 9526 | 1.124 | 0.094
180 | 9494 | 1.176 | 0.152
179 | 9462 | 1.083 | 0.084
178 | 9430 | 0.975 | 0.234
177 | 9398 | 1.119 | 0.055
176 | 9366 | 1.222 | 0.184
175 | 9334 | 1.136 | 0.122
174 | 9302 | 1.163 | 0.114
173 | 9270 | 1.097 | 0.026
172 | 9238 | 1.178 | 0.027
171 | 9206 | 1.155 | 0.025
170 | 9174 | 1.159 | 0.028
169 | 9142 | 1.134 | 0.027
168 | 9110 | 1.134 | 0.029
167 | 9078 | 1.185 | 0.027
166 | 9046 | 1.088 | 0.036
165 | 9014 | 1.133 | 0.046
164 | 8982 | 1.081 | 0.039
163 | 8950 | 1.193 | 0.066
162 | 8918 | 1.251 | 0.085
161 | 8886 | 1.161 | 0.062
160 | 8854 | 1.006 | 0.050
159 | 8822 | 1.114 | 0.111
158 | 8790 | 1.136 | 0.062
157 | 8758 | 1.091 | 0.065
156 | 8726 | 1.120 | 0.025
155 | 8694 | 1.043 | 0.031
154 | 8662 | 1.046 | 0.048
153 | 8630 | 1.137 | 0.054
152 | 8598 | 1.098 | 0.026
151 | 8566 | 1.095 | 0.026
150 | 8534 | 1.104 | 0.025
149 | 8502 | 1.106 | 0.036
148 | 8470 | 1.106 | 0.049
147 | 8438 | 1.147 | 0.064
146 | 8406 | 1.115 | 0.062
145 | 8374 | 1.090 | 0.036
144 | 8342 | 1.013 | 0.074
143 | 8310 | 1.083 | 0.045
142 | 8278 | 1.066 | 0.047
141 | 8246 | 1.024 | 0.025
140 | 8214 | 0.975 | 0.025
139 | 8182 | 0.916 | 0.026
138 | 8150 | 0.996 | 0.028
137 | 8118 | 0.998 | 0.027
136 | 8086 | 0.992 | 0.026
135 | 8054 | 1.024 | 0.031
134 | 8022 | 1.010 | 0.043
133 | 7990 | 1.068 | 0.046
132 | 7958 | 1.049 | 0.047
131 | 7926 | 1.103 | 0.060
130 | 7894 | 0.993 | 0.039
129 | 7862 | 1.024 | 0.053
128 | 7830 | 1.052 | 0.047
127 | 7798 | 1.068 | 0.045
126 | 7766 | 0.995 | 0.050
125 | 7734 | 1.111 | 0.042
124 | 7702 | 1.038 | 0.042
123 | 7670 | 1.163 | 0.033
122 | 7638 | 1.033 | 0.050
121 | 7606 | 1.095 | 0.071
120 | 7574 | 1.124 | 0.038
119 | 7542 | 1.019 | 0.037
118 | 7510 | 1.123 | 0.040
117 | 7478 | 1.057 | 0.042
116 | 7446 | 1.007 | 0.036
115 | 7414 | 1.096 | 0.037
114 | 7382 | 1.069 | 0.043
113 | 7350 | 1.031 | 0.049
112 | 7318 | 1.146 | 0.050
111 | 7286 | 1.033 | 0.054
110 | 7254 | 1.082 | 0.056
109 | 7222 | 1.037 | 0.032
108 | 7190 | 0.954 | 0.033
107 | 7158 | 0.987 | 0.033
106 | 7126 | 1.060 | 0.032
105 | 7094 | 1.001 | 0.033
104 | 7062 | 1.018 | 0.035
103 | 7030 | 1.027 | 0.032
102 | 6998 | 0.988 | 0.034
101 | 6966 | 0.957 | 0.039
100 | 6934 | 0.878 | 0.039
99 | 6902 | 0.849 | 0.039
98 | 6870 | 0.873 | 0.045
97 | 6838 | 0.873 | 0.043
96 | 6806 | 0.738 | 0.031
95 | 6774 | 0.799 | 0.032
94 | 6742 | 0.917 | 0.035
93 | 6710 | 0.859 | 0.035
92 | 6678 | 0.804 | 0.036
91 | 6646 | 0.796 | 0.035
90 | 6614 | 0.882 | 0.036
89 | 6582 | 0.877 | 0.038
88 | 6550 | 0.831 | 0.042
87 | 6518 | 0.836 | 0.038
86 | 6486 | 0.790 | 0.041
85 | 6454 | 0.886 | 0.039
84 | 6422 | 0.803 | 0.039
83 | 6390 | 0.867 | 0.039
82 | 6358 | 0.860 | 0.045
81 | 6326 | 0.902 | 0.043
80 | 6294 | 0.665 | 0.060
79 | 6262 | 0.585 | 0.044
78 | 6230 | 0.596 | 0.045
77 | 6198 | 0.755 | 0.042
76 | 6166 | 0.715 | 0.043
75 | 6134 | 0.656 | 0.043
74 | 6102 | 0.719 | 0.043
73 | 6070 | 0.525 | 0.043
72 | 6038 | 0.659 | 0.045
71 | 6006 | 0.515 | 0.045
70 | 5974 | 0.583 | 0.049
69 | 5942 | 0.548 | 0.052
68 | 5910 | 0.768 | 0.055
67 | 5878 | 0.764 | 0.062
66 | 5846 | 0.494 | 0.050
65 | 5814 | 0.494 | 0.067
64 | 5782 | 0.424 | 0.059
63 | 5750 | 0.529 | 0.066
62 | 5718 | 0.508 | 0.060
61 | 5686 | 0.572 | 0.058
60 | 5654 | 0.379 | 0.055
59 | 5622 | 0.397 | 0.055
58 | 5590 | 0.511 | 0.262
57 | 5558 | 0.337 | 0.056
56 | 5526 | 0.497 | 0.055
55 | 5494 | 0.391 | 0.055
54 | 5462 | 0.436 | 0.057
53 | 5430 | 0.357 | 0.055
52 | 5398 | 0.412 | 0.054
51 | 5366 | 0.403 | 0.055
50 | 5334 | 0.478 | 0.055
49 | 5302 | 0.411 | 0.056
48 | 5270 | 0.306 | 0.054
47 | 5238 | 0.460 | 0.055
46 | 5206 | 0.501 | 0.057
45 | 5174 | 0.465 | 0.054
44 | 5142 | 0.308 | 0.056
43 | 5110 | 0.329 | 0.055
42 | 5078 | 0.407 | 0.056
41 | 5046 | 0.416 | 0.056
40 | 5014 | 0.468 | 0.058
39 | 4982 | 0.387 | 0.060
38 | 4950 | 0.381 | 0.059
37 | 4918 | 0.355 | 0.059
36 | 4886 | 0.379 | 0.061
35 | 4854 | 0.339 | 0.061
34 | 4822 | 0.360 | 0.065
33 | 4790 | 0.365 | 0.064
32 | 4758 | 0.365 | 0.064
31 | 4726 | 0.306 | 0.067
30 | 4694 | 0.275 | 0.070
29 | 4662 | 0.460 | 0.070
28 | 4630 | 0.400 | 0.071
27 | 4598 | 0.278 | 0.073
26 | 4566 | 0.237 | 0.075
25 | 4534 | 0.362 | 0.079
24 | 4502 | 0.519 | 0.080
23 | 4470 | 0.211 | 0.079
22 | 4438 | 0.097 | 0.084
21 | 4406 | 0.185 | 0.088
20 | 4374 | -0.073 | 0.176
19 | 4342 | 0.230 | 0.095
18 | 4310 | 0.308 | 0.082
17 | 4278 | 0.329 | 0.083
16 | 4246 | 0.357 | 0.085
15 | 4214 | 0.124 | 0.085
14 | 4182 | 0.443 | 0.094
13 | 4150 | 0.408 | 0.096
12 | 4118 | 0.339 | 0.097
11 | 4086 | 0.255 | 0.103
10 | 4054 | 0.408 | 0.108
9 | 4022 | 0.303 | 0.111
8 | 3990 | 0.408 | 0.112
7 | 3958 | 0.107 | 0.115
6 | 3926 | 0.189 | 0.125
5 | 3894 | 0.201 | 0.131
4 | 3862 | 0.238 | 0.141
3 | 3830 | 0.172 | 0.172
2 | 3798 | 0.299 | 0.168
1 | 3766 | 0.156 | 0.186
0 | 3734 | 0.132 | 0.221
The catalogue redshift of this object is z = 0.58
